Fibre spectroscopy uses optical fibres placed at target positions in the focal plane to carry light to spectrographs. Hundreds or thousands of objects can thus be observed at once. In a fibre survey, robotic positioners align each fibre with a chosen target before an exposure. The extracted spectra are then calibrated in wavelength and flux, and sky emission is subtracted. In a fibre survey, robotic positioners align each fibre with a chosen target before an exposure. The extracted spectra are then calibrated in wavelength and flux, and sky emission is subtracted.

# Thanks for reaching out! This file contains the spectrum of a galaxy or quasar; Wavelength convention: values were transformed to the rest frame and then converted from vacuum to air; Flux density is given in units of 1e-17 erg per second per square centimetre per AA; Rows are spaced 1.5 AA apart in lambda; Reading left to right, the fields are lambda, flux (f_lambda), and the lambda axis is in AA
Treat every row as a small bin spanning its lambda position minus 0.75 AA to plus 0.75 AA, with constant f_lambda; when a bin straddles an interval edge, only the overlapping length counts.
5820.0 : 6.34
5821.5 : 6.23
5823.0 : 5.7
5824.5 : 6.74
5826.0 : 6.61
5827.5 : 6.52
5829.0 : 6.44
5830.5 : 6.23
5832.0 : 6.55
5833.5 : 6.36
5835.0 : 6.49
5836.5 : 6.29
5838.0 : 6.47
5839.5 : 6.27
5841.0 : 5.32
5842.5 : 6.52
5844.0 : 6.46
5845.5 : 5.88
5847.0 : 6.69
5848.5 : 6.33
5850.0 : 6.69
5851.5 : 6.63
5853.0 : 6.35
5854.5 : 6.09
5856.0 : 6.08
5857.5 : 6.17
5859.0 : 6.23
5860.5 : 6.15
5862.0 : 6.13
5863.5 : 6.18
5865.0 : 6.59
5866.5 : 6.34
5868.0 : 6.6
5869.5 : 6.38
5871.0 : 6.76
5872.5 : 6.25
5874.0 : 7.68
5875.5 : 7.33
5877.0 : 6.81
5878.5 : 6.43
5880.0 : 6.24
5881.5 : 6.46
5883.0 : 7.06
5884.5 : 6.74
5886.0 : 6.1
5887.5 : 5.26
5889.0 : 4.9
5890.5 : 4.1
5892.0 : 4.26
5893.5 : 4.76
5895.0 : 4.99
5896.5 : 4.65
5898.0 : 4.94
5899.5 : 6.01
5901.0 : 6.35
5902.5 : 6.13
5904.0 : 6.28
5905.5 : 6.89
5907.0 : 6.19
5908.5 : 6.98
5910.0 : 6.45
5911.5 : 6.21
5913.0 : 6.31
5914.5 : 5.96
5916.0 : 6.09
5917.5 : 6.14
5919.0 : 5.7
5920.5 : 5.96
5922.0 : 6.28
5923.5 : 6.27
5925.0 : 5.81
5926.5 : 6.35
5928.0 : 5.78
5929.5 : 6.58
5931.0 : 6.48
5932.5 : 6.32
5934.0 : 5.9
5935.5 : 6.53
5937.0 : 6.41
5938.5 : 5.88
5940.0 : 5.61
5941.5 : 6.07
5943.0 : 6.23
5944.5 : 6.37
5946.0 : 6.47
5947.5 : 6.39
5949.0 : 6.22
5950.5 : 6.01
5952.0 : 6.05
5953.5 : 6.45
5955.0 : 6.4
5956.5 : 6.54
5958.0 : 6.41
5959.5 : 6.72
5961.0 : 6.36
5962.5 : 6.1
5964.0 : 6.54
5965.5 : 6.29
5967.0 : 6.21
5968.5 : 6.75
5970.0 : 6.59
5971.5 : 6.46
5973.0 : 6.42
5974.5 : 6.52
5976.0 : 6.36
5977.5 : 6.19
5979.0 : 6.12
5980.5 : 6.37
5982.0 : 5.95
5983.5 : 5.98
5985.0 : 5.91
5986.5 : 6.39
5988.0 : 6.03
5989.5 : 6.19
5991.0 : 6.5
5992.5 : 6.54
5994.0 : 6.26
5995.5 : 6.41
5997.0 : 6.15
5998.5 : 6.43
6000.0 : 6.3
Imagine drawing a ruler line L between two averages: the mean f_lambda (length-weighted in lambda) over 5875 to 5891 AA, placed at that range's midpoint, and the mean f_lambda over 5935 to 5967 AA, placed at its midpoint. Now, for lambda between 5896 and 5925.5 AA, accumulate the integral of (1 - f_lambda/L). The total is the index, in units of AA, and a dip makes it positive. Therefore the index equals 0.51 AA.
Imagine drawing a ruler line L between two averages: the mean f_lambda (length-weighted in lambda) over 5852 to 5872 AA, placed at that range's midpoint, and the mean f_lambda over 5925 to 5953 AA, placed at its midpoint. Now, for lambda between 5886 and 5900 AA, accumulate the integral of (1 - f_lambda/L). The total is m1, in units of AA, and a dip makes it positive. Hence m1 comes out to 3.01 AA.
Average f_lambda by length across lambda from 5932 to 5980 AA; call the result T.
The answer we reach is 6.31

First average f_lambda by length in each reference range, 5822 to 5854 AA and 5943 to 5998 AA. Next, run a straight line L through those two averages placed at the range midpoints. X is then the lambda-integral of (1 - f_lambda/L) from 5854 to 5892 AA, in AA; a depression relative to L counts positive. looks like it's 0.6 AA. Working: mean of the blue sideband 6.36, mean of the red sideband 6.32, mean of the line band 6.24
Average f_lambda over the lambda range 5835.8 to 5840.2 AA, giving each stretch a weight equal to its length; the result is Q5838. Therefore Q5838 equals 6.34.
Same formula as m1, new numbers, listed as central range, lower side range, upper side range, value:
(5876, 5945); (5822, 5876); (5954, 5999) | 3.90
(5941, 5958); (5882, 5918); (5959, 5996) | -0.43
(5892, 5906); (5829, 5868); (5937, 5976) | 1.65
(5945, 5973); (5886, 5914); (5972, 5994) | -1.41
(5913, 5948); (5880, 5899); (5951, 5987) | -1.66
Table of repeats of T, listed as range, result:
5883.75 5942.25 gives 5.91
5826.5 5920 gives 6.18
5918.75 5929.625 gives 6.08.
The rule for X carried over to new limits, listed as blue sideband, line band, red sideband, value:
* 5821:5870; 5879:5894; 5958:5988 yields 1.7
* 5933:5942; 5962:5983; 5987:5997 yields -0.4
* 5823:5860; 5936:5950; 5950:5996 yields 0.3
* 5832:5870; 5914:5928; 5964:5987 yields 0.6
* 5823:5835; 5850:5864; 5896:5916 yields 0.2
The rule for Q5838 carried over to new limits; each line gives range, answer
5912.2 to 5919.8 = 6.04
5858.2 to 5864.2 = 6.17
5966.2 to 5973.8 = 6.48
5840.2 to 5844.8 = 6.1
